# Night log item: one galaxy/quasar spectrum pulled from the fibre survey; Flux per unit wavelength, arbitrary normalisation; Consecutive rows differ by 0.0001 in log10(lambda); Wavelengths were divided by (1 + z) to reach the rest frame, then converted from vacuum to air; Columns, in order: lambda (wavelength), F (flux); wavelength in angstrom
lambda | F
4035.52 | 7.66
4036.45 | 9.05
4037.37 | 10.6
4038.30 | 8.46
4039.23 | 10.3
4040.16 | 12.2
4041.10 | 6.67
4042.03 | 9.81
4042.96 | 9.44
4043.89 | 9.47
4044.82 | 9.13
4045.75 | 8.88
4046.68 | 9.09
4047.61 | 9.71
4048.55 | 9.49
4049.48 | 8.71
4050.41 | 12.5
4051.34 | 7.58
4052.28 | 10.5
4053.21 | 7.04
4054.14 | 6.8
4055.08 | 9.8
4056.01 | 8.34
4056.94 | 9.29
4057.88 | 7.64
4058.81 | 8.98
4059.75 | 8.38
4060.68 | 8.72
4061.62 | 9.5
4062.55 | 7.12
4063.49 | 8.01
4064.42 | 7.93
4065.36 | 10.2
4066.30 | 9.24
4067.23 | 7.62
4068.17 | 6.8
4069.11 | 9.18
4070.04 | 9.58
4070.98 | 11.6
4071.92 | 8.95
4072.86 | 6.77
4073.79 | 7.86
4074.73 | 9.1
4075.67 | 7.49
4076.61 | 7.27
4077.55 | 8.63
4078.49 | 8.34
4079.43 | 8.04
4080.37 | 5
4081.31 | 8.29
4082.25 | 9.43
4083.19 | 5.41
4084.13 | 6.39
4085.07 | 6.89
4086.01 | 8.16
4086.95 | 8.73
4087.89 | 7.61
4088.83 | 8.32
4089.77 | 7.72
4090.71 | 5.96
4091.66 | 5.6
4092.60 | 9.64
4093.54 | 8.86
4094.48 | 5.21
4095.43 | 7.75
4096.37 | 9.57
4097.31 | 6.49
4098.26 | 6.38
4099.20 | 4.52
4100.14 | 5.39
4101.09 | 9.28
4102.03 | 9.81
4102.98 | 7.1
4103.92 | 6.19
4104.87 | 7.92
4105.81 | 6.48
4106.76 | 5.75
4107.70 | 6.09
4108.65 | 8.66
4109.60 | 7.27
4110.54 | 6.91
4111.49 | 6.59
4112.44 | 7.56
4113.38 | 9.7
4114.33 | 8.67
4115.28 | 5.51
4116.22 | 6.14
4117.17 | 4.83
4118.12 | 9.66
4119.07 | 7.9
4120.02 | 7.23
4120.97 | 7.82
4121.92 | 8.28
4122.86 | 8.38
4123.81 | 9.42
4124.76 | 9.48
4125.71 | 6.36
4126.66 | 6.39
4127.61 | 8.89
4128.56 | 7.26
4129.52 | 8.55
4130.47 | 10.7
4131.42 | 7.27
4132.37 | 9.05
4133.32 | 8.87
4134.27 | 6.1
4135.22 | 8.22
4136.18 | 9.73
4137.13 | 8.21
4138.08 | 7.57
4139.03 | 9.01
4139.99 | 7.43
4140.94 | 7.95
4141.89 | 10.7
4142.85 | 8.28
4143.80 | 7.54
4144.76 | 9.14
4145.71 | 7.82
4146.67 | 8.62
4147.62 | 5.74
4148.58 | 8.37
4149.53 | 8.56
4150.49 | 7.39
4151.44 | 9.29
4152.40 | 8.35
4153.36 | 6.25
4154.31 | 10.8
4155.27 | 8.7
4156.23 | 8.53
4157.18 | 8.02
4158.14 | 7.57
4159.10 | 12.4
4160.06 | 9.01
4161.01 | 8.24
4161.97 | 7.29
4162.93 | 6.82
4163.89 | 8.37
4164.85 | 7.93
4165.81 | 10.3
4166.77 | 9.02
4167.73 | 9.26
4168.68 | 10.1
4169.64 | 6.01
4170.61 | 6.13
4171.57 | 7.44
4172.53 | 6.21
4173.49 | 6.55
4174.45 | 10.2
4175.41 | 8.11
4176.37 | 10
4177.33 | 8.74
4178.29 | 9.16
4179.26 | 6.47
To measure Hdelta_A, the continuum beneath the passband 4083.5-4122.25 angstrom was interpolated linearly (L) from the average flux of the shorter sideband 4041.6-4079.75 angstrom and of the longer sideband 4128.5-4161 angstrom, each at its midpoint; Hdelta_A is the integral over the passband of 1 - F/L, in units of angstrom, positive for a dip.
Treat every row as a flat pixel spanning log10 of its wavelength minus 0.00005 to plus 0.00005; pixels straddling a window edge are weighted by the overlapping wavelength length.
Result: 5.77 angstrom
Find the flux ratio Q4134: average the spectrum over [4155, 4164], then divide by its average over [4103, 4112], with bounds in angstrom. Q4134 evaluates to 1.2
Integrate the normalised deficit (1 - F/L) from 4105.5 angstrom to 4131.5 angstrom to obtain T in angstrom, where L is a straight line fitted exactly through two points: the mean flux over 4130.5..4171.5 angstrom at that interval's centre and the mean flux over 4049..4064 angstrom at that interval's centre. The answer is 2.5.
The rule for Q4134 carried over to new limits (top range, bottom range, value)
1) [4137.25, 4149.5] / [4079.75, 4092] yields 1.14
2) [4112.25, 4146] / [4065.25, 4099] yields 1.03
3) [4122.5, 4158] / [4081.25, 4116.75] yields 1.14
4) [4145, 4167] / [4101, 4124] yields 1.12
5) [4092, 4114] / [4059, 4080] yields 0.87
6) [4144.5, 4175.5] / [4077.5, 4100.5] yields 1.13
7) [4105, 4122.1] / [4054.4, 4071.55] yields 0.83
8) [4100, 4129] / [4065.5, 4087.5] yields 0.94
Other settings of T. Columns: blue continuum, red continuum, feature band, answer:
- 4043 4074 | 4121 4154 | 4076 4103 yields 3.58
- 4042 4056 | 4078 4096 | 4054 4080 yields -0.43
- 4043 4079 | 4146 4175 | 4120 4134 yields 0.23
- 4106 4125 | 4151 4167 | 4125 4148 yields -0.27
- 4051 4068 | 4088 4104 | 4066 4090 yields -0.38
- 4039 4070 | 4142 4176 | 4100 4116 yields 2.26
